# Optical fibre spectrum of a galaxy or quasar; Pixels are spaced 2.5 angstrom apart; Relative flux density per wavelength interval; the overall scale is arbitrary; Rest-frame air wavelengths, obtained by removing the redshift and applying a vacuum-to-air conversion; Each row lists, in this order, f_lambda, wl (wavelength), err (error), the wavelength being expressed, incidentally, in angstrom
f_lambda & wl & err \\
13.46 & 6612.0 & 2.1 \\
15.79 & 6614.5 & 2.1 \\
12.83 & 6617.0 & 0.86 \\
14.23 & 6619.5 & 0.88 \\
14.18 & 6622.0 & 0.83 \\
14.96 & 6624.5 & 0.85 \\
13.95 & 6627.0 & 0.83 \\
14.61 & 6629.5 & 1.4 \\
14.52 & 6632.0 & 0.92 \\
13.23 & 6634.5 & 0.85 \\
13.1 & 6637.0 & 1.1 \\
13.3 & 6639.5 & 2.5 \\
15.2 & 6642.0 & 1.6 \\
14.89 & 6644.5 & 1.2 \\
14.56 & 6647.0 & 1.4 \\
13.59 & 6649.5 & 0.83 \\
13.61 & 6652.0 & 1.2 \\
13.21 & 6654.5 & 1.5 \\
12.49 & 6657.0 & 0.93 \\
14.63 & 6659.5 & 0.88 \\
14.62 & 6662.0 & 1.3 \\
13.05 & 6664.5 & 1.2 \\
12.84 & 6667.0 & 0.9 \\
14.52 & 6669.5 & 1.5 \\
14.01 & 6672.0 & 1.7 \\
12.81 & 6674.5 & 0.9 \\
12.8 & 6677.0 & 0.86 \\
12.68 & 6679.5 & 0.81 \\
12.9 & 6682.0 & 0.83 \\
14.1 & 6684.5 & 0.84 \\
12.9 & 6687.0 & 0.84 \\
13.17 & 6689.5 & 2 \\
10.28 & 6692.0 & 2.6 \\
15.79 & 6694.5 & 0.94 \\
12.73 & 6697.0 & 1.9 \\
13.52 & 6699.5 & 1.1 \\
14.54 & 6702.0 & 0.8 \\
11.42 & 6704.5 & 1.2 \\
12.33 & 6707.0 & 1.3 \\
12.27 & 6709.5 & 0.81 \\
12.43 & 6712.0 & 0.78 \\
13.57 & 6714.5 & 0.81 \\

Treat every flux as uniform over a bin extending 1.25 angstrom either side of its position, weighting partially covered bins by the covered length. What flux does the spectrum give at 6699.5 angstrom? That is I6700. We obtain 13.52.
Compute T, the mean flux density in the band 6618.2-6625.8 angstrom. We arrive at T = 14.4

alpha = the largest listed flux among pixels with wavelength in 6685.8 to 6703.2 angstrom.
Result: 15.79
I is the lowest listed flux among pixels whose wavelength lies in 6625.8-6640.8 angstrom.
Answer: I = 13.1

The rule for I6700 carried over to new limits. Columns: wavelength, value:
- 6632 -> 14.52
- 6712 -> 12.43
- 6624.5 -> 14.96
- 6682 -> 12.9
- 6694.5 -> 15.79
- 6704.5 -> 11.42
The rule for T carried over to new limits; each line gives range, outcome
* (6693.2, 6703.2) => 14.1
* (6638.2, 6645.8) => 14.5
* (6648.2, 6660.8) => 13.5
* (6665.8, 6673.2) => 13.8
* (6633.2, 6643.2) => 13.7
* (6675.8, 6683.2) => 12.8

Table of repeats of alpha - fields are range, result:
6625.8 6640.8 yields 14.61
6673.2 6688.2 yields 14.1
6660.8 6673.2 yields 14.62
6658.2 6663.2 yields 14.63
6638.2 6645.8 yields 15.2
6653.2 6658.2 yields 13.21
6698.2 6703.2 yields 14.54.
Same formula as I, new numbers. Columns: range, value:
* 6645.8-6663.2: 12.49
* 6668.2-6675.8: 12.81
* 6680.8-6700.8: 10.28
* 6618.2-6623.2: 14.18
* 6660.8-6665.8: 13.05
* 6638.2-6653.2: 13.3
